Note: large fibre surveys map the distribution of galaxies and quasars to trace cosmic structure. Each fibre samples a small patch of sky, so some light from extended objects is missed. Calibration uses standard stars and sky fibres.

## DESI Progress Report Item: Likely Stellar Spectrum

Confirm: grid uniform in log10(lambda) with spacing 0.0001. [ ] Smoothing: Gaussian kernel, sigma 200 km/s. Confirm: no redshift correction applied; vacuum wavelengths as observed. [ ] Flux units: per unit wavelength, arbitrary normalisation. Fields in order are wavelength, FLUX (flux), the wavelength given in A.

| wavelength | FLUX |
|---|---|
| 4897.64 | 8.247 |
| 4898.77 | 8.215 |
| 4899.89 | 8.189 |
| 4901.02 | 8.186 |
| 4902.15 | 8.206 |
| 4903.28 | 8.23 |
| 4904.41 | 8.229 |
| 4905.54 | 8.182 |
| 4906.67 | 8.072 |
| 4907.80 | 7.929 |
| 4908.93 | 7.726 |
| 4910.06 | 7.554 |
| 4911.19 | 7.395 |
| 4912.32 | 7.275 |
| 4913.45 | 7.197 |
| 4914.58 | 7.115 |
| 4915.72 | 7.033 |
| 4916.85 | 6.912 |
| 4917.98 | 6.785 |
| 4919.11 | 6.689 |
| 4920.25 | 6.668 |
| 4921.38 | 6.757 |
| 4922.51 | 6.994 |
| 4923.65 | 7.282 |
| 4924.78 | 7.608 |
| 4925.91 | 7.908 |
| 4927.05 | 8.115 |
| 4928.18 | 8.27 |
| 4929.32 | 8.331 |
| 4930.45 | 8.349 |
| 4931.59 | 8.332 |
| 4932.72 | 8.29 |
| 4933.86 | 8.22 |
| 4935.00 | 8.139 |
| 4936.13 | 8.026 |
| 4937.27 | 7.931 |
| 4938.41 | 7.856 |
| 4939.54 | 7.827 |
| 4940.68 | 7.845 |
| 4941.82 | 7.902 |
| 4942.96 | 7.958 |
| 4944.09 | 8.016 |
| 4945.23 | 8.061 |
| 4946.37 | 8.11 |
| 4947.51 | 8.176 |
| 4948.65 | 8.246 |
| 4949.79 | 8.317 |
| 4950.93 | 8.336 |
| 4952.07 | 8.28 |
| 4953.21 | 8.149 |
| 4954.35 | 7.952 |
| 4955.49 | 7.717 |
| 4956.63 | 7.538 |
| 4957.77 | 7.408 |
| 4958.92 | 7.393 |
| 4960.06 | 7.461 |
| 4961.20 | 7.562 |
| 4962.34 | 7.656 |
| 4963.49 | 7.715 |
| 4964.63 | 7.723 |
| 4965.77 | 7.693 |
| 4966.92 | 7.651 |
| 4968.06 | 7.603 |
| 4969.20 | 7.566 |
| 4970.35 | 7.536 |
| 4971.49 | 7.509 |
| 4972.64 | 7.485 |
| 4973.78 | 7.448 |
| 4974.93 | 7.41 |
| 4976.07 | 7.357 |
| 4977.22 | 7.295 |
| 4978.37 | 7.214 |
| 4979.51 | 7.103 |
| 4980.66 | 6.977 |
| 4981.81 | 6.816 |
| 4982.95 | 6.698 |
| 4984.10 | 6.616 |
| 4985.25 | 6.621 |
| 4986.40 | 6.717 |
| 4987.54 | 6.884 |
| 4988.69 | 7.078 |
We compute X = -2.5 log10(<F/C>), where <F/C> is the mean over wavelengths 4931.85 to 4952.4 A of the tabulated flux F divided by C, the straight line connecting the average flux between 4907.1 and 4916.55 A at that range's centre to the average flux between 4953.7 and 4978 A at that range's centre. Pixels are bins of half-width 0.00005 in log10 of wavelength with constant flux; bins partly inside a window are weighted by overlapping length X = -0.08 mag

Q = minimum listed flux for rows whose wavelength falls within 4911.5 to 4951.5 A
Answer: 6.668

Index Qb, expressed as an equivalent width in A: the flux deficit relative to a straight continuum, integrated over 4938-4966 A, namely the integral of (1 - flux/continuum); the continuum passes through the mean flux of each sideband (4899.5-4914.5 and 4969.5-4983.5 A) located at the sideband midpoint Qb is -1.6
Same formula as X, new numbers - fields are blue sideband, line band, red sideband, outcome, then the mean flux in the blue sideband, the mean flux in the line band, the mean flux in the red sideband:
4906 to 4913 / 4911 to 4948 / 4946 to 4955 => 0.03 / 7.66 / 7.68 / 8.19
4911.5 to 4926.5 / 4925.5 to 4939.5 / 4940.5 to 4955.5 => -0.08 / 7.1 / 8.14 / 8.1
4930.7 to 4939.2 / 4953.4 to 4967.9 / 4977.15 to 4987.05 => -0.03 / 8.12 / 7.64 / 6.88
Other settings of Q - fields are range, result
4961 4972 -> 7.509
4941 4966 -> 7.393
